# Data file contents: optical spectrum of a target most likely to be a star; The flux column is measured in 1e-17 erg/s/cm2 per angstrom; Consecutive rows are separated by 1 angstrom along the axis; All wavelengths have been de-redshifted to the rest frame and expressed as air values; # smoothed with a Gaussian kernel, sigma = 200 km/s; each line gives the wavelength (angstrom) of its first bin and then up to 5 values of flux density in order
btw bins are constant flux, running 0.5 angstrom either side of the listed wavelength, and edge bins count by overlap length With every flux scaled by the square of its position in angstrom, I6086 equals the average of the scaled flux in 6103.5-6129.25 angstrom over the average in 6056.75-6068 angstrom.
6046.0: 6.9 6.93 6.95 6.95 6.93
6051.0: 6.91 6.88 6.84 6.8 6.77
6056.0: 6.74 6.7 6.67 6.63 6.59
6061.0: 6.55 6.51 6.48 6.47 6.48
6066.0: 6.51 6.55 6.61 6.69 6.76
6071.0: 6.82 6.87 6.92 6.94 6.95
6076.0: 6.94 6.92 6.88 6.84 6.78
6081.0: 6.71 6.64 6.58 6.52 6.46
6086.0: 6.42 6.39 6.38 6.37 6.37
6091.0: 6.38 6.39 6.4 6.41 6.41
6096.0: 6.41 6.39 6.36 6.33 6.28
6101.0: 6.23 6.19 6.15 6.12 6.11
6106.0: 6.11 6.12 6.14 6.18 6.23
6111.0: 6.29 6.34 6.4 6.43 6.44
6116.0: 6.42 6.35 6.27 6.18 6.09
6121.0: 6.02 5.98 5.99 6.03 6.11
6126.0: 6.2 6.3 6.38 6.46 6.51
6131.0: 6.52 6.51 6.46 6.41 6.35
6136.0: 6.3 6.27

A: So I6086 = 1.0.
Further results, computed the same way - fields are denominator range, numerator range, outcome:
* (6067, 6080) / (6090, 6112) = 0.93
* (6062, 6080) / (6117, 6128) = 0.93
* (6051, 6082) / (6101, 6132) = 0.94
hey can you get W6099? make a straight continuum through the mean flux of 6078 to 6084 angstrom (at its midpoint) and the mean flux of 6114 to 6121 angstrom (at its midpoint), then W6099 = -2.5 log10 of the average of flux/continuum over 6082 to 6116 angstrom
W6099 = 0.03 mag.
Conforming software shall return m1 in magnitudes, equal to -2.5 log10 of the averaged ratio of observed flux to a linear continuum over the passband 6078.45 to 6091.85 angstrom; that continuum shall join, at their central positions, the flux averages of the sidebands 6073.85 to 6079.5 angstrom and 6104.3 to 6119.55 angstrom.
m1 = 0.04 mag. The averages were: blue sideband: 6.91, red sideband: 6.26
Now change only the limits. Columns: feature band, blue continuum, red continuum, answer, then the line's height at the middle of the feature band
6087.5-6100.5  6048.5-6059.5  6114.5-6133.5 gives 0.021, 6.5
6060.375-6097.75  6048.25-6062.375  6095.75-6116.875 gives -0.011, 6.53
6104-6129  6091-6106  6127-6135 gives 0.028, 6.38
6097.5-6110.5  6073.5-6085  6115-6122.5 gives 0.038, 6.42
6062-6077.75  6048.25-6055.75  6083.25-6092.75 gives -0.014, 6.64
